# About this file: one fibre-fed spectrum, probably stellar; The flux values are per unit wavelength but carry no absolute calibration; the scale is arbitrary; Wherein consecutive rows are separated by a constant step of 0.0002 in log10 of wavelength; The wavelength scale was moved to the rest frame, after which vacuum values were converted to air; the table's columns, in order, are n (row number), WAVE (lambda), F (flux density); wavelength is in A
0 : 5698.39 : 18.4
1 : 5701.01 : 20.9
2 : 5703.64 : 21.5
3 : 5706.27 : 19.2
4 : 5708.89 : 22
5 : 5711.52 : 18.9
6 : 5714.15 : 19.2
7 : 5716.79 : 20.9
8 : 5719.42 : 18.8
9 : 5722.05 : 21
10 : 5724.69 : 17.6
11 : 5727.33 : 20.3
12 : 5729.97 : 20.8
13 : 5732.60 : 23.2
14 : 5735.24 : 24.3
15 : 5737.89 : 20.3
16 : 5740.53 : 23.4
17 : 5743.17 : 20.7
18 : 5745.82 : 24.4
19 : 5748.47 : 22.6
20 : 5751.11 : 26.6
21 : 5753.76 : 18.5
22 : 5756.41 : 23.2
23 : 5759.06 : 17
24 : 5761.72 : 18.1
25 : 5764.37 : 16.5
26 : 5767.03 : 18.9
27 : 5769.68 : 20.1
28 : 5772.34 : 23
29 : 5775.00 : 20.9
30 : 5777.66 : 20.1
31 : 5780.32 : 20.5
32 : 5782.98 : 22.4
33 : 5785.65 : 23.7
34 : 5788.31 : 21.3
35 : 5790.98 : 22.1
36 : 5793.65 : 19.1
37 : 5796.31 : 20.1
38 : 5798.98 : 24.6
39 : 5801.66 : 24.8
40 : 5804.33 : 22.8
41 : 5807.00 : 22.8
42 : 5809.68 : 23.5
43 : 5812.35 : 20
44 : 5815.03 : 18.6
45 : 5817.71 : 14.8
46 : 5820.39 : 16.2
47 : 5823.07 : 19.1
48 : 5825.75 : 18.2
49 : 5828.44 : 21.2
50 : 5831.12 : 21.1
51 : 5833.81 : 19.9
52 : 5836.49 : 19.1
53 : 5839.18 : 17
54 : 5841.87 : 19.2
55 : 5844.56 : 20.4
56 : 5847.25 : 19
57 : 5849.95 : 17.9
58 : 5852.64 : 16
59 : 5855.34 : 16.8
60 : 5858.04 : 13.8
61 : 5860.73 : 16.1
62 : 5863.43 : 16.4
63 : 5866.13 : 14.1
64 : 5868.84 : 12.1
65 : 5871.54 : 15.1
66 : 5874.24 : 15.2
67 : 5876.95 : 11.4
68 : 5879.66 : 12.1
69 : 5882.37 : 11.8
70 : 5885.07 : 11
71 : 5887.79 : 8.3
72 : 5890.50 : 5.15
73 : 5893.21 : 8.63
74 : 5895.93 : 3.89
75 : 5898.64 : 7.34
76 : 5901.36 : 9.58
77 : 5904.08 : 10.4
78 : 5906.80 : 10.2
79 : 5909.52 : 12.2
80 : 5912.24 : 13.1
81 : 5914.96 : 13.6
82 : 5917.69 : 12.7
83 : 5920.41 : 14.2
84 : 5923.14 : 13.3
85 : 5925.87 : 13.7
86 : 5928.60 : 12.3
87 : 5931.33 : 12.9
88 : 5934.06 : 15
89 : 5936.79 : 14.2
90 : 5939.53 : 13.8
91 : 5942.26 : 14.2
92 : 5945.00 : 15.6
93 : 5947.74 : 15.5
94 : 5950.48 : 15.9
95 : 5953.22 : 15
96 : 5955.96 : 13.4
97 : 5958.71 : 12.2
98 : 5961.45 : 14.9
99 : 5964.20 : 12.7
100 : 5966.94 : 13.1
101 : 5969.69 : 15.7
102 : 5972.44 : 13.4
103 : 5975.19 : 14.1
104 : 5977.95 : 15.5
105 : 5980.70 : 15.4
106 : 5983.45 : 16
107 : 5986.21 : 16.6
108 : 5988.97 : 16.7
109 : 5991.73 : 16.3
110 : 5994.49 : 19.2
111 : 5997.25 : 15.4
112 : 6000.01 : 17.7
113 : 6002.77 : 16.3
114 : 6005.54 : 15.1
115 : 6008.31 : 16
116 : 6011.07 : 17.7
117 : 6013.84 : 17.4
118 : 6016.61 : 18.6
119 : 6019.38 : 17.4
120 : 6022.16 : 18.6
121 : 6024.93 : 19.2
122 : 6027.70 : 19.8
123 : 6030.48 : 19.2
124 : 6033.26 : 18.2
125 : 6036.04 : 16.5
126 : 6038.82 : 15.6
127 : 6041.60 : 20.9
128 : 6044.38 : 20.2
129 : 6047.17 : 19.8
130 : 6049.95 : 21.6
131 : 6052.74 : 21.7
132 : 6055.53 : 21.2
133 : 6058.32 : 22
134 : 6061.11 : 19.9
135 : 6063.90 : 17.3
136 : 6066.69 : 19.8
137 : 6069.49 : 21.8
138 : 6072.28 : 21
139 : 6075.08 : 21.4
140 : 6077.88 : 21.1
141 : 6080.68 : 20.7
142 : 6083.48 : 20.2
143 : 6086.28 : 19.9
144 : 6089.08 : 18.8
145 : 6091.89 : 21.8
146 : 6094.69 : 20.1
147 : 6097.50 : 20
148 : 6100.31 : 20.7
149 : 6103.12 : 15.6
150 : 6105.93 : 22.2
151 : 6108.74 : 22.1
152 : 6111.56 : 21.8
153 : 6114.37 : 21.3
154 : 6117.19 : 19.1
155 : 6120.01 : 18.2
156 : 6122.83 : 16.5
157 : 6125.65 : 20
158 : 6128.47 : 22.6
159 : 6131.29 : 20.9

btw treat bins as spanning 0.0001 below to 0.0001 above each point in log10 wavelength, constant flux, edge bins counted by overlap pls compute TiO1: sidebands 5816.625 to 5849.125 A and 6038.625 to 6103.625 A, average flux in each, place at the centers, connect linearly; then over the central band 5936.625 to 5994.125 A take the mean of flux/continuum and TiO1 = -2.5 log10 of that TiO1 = 0.301 mag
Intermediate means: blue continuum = 18.8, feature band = 14.9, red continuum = 20.3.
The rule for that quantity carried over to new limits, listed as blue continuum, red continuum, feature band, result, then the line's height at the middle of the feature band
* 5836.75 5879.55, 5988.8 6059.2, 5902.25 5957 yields 0.25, 17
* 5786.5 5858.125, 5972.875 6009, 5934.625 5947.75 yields 0.18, 17.2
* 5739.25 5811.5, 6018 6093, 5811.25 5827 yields 0.19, 21.3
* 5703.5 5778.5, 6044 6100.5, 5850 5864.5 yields 0.28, 20.7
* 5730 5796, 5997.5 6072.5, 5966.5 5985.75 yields 0.28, 19.4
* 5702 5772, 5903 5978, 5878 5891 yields 0.48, 15.6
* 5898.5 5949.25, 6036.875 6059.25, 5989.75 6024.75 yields 0.04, 17.9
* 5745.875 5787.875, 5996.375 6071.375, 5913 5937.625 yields 0.40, 19.6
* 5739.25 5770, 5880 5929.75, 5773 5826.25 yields -0.17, 17.8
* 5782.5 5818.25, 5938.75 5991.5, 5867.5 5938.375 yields 0.44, 17.3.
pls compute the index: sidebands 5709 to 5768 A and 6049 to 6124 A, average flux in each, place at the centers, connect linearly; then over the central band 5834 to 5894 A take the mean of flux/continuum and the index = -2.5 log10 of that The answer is 0.38 mag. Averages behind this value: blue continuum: 20.7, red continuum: 20.3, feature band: 14.5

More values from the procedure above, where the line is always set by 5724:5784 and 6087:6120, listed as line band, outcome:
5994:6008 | 0.23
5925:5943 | 0.44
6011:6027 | 0.12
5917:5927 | 0.46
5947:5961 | 0.39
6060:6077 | 0.00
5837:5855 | 0.15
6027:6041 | 0.14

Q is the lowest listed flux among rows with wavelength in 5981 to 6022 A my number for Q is 15.1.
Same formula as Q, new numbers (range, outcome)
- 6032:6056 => 15.6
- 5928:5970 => 12.2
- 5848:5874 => 12.1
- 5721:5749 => 17.6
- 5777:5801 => 19.1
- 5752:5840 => 14.8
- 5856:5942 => 3.89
